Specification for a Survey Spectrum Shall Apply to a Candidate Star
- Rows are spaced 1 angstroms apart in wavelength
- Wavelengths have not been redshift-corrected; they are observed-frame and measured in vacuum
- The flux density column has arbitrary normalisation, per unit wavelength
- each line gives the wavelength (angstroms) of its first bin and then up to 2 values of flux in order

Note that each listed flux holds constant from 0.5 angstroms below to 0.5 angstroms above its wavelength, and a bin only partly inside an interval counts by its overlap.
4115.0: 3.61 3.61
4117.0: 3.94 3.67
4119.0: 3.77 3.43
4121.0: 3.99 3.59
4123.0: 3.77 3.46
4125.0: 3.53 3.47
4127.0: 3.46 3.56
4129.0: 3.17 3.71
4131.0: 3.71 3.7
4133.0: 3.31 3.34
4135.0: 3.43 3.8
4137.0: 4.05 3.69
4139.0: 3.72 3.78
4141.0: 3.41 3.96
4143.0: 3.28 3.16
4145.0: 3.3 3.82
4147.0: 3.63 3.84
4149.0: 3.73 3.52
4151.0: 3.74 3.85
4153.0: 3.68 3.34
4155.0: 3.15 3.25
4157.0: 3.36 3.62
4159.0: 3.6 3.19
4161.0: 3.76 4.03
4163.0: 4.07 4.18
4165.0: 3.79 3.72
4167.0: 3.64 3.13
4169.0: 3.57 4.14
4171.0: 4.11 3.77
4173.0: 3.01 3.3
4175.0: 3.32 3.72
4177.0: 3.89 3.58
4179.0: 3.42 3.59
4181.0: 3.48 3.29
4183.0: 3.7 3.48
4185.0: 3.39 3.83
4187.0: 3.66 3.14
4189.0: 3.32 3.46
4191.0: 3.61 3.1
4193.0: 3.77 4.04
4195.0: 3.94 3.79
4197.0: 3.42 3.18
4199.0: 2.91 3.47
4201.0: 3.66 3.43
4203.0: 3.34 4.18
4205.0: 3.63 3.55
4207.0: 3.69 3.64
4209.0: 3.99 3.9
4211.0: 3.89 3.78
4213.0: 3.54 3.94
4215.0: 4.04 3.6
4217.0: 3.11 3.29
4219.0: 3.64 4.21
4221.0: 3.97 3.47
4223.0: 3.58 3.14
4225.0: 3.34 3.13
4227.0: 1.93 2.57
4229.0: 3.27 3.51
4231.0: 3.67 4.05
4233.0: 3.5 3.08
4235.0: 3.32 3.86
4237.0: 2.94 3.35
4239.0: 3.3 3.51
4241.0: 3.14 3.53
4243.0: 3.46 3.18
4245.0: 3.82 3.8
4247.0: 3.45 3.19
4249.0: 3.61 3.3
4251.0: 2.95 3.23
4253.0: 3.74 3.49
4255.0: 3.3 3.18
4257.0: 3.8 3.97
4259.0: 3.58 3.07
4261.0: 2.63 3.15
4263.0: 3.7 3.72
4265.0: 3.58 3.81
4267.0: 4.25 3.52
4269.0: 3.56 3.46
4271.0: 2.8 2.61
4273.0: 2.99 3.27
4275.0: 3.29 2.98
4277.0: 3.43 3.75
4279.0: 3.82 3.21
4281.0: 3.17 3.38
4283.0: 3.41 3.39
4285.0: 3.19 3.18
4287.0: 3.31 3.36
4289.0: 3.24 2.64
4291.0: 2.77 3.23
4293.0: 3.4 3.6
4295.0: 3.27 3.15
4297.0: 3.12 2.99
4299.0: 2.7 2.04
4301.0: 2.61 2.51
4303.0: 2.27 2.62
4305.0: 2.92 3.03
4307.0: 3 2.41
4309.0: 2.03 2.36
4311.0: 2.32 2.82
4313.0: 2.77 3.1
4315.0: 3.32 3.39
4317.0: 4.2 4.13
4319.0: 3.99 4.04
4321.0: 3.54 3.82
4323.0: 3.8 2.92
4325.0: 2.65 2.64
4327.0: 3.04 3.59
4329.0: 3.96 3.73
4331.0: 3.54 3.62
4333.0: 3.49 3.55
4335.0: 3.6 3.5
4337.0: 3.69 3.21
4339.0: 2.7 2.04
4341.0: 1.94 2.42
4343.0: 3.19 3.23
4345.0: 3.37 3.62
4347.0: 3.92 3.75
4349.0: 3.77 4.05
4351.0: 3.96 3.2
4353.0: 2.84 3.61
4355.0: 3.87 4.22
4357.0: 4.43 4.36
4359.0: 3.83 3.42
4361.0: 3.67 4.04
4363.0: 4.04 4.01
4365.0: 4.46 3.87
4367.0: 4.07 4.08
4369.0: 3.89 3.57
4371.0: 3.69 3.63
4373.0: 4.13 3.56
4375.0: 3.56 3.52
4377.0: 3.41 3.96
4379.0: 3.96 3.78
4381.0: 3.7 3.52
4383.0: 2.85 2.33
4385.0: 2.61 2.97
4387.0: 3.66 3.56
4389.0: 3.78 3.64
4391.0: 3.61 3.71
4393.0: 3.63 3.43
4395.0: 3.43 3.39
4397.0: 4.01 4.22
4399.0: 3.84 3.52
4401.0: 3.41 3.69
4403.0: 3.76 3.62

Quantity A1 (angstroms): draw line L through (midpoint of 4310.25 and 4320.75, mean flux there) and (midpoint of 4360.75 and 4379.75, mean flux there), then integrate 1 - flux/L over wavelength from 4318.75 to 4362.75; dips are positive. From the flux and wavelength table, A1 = 1.4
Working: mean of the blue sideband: 3.39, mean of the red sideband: 3.85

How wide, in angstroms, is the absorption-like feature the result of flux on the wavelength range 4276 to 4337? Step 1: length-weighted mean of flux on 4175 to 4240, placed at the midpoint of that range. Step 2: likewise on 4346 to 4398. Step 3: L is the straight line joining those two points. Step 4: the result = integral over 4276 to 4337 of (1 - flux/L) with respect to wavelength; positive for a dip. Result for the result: 7.2 angstroms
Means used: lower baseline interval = 3.52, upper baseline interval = 3.69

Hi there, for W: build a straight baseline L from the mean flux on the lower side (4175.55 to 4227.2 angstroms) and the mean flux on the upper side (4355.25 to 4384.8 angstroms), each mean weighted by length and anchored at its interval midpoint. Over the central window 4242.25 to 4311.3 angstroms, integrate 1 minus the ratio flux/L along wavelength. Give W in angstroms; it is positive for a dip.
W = 8.6 angstroms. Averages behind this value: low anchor 3.56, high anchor 3.77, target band 3.2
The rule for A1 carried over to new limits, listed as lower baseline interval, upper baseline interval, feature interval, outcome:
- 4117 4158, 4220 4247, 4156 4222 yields -2.8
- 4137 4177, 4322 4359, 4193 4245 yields 0.7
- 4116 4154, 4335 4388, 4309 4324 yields 1.0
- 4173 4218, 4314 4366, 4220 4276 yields 2.9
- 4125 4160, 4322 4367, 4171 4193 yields 0.3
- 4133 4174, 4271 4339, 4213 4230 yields 0.1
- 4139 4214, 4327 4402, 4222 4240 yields 1.6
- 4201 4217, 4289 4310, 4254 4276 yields -1.6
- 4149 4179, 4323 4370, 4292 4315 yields 4.9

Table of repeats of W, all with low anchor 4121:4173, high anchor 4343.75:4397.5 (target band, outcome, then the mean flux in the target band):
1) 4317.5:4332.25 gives 0.52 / 3.53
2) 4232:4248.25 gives 0.96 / 3.43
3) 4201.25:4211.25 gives -0.24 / 3.72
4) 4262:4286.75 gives 1.76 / 3.39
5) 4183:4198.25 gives 0.31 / 3.55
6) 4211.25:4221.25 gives -0.21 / 3.71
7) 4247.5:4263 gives 1.22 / 3.36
